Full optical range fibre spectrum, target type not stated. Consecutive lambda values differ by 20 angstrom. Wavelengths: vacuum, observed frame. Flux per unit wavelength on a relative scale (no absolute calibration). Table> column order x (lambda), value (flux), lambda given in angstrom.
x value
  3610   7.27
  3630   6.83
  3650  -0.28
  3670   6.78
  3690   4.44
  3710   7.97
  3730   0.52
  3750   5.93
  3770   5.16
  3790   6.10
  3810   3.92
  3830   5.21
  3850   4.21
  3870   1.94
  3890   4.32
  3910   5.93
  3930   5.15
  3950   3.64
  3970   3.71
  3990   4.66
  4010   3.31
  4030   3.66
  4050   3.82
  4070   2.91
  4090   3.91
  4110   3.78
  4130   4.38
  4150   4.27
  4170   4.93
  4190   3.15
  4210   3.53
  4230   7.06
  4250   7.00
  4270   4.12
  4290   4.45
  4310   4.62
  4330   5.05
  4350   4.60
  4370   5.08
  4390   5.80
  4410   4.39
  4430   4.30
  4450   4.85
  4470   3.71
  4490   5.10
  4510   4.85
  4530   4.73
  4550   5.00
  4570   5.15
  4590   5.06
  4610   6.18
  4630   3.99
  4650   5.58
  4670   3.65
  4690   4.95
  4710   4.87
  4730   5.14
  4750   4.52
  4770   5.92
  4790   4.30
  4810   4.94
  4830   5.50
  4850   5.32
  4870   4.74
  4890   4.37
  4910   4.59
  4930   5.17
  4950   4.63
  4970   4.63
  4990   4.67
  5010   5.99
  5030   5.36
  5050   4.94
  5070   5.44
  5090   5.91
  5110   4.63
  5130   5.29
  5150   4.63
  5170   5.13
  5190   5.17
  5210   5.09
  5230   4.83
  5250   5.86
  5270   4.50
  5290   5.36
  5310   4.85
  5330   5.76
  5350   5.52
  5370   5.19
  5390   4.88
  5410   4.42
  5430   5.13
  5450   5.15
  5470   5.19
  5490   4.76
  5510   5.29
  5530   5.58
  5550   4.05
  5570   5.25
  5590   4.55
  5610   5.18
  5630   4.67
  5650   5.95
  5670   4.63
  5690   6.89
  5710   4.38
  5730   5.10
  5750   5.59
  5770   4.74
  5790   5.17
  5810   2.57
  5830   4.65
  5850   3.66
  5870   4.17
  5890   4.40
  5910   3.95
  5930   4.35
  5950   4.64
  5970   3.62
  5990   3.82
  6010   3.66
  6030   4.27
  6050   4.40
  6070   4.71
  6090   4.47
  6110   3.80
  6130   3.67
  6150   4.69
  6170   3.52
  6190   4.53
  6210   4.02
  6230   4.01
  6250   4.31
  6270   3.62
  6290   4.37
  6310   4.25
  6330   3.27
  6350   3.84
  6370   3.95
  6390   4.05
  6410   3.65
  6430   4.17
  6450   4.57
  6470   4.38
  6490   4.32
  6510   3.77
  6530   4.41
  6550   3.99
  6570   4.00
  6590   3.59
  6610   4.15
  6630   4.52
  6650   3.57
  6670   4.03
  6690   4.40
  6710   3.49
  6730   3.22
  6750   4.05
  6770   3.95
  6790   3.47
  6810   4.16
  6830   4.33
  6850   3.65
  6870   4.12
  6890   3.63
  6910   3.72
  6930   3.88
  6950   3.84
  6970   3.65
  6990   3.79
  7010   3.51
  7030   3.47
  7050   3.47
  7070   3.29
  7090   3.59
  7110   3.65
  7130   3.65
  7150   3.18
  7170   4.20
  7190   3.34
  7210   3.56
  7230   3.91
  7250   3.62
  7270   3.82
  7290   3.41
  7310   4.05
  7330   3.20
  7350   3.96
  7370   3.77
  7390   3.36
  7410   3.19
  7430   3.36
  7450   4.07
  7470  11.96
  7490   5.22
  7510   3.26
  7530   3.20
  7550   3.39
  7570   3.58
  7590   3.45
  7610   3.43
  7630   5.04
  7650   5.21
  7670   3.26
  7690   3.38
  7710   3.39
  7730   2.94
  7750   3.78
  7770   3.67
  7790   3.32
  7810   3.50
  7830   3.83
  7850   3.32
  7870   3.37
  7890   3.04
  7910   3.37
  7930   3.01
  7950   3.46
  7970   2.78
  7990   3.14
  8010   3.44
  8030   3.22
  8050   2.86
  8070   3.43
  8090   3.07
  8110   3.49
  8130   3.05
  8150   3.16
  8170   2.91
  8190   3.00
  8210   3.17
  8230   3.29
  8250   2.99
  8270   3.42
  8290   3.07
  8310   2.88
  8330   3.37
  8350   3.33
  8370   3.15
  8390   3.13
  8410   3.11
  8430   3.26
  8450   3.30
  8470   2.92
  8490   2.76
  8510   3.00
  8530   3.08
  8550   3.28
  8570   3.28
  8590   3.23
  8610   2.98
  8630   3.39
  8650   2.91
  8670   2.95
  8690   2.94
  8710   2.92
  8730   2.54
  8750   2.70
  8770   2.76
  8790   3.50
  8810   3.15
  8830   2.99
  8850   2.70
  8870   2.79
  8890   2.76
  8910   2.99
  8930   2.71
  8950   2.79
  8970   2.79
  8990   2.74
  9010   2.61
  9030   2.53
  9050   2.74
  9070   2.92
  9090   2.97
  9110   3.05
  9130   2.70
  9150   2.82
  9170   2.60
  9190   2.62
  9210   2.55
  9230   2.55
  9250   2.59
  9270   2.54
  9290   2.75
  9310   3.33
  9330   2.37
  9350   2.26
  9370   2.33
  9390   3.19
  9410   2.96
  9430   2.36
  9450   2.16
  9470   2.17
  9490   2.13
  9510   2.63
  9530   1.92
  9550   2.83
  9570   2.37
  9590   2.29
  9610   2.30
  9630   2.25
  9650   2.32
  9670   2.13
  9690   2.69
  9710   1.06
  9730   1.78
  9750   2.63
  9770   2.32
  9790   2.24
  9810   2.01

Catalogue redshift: 0.14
